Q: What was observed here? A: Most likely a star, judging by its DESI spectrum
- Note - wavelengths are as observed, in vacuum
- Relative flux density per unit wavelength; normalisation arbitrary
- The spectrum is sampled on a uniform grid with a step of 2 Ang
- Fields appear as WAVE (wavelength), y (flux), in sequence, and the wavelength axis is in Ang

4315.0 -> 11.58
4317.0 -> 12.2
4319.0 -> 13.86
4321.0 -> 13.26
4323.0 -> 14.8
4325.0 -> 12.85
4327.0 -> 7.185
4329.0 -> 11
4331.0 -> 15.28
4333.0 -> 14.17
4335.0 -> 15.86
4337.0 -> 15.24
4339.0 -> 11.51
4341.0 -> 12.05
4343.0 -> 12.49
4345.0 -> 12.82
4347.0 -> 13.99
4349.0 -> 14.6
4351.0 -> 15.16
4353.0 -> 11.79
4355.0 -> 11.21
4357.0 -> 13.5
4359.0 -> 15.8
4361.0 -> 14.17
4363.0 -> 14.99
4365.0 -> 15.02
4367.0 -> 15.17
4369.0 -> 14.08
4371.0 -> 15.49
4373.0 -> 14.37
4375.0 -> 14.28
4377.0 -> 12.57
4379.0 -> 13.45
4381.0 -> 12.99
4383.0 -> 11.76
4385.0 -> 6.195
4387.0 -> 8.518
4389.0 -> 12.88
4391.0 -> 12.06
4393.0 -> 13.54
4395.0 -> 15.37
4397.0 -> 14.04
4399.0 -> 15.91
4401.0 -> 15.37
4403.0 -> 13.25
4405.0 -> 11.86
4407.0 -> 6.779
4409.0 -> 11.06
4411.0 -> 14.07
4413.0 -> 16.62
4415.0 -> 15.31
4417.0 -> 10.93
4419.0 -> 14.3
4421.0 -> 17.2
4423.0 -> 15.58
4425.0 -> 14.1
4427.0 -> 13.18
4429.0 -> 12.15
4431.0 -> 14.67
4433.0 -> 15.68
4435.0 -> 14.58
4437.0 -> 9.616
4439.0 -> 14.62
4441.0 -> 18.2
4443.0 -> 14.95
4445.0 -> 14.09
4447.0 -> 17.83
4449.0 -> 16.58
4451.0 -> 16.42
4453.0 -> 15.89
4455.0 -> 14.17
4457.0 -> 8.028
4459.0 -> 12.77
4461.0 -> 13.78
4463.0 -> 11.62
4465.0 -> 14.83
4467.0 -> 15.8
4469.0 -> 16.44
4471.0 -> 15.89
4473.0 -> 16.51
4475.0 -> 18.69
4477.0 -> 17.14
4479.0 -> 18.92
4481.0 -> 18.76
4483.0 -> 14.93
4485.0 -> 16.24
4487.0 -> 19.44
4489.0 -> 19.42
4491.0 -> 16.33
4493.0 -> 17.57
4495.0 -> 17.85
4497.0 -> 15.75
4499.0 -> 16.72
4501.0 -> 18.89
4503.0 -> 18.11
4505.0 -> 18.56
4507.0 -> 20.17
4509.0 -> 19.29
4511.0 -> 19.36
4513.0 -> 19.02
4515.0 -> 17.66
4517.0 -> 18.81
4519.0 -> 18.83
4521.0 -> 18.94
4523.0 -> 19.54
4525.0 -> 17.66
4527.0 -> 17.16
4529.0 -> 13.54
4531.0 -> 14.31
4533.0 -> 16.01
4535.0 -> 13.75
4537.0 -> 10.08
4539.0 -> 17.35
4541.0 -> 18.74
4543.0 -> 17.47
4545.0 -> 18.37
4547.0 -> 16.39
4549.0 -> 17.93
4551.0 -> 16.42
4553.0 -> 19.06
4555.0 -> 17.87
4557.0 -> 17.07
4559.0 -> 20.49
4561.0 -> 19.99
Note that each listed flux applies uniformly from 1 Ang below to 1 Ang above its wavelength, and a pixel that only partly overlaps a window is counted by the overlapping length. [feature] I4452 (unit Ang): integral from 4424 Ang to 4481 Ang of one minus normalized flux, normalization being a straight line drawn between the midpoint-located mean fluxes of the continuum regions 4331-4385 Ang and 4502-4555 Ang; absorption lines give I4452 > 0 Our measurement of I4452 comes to 2.9 Ang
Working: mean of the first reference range 13.7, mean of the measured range 15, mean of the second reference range 17.4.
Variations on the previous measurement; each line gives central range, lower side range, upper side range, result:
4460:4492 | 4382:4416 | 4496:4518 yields 0.4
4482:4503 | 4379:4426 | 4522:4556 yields -2.7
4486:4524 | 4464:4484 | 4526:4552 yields -4.7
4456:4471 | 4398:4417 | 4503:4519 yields 2.6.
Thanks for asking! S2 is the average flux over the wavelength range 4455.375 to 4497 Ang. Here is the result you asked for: 16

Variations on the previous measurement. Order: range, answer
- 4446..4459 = 14.7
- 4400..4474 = 14.2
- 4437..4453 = 15.7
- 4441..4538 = 16.5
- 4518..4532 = 17.1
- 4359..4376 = 14.8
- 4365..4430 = 13.3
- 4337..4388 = 13.2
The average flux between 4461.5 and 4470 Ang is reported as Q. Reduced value 14.6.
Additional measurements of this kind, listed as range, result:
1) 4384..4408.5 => 12.1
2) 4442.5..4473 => 14.7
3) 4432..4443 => 14.6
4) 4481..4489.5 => 17.5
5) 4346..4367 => 14.1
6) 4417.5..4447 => 14.5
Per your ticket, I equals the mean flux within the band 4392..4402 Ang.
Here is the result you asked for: 14.8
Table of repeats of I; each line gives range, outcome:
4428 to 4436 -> 14.3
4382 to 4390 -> 9.84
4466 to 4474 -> 16.2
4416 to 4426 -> 14.4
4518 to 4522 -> 18.9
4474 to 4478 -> 17.9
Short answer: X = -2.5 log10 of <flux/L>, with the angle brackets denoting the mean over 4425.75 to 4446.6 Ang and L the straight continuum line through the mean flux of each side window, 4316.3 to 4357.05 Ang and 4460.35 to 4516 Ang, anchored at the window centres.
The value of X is 0.11 mag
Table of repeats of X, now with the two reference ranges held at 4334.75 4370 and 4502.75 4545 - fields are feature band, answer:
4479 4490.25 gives -0.08 mag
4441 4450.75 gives -0.03 mag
